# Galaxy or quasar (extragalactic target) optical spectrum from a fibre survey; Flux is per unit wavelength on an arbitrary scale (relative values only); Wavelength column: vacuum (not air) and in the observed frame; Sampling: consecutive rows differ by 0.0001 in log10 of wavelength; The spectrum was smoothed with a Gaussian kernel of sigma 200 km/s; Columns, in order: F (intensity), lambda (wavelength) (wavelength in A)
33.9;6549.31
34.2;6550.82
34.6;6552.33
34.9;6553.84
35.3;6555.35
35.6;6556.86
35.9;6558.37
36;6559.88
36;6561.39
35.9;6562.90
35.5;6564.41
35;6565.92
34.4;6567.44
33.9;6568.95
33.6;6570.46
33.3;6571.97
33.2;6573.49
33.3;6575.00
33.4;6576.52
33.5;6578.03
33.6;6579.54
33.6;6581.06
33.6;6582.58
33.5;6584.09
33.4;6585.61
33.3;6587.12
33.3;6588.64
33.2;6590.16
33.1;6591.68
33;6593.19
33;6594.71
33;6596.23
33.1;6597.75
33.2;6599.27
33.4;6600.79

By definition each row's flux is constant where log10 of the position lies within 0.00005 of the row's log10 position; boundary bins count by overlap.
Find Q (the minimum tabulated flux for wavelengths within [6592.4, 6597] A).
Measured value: 33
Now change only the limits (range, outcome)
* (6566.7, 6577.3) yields 33.2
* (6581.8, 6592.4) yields 33.1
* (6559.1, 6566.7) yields 35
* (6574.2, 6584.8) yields 33.3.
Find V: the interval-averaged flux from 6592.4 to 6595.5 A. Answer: 33.1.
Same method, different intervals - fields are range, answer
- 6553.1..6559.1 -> 35.4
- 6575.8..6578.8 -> 33.6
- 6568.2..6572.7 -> 33.6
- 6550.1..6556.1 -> 34.7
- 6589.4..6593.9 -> 33.1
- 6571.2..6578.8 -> 33.4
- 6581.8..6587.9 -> 33.5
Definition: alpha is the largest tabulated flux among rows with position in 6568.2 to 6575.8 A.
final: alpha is 33.9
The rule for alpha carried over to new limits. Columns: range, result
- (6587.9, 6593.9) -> 33.3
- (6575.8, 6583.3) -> 33.6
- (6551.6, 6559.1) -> 35.9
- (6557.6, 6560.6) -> 36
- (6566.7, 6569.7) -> 34.4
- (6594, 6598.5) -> 33.1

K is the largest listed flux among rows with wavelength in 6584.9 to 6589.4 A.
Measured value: 33.4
